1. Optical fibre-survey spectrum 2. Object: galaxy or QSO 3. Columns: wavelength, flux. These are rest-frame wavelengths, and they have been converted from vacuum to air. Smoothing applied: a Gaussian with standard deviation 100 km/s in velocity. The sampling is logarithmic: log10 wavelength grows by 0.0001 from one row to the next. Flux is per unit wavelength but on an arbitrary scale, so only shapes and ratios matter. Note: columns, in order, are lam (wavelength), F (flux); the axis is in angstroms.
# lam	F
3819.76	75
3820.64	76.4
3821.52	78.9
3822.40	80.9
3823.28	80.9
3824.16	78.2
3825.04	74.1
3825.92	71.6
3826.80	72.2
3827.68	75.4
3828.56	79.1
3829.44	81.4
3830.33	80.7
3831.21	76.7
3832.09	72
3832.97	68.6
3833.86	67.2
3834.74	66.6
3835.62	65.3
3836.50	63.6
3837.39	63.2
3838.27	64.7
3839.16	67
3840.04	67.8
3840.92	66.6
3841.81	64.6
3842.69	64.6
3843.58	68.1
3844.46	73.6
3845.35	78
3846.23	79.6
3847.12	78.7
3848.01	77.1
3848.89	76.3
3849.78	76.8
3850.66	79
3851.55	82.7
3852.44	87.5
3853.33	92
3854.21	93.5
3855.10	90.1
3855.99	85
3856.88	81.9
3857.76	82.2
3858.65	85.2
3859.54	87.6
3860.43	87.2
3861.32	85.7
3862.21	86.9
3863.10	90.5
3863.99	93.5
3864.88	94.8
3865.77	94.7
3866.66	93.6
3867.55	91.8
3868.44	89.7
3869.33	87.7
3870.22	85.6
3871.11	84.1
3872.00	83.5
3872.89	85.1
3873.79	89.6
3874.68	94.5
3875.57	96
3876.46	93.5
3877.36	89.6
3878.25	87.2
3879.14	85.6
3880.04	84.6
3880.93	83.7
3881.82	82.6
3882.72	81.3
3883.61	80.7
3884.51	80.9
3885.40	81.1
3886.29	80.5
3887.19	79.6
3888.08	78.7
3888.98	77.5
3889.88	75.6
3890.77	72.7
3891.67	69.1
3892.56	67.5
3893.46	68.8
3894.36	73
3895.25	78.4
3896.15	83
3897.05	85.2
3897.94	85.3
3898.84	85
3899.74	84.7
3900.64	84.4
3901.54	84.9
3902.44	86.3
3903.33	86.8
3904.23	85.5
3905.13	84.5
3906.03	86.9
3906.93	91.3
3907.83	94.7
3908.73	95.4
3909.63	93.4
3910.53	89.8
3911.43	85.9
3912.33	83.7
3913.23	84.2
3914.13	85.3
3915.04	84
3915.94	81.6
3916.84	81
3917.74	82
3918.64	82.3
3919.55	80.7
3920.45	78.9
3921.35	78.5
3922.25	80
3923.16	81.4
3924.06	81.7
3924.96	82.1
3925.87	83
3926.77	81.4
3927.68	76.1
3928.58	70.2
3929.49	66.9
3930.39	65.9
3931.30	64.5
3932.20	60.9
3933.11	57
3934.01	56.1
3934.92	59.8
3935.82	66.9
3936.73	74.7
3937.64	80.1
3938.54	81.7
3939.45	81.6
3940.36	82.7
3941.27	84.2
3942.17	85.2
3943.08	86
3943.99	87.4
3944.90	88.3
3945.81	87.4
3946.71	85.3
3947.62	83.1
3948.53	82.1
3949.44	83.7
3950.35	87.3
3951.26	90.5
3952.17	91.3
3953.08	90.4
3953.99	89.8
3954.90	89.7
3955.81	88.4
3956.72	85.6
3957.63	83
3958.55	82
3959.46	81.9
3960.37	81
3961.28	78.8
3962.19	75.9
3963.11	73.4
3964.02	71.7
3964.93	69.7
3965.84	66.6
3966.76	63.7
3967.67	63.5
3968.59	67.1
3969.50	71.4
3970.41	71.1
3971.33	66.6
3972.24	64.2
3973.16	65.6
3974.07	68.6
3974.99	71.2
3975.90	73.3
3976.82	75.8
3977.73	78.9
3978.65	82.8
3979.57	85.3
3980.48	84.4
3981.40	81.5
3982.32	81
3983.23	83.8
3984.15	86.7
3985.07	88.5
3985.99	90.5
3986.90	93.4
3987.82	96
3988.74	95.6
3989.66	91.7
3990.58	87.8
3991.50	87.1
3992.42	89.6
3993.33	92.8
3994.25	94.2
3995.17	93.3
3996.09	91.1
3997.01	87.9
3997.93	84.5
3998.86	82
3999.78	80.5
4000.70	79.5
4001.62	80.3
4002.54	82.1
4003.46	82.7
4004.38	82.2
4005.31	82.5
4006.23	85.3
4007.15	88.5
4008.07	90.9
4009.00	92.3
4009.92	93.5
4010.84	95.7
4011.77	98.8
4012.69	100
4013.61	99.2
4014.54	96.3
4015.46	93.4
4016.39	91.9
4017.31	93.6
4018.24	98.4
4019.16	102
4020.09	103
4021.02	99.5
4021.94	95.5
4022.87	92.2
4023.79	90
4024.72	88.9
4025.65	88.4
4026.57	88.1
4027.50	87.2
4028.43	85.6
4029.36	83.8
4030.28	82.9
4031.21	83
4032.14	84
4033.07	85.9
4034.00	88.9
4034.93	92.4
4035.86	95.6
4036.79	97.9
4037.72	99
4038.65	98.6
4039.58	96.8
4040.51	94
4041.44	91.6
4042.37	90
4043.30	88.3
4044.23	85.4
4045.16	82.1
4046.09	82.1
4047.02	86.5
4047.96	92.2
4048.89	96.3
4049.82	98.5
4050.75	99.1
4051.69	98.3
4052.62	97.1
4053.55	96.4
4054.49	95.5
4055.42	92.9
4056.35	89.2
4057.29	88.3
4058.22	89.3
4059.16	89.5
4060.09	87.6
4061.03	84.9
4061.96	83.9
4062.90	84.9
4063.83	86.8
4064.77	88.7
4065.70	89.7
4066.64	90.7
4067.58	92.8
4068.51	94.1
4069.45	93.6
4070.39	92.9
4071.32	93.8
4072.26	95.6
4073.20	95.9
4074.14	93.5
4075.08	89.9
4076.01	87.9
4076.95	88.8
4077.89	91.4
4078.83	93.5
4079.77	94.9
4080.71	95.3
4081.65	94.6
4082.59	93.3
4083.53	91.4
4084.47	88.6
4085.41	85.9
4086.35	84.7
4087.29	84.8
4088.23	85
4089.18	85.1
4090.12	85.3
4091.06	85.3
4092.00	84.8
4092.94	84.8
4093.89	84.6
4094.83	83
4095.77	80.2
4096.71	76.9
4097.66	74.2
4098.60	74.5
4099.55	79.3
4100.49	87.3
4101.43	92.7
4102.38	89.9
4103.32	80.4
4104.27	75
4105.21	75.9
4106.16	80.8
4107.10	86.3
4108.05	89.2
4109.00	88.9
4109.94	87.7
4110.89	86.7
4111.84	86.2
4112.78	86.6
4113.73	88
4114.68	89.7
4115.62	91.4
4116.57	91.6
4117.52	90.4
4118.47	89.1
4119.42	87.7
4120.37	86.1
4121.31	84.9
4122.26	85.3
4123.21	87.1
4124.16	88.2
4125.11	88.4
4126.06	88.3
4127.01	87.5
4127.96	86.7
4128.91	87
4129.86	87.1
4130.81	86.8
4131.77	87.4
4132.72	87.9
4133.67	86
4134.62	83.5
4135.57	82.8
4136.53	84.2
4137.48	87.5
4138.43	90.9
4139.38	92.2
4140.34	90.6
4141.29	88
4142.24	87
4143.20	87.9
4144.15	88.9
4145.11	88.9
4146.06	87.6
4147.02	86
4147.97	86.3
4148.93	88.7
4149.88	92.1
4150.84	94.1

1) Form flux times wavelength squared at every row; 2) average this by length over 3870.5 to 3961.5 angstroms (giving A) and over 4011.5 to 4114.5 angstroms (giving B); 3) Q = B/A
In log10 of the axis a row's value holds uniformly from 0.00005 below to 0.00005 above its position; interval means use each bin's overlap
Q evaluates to 1.18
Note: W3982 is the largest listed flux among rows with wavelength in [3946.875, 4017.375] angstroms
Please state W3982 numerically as 100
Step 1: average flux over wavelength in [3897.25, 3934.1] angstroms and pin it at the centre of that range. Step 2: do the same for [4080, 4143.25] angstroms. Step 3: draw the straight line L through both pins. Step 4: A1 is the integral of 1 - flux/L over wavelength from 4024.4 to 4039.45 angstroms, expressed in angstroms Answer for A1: -0.96 angstroms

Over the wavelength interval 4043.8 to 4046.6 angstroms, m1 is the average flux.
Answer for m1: 83.4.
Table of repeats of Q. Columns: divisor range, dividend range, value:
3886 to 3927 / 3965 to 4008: 1.03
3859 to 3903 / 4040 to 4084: 1.19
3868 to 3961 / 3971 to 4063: 1.14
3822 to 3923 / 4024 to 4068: 1.21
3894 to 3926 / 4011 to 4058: 1.17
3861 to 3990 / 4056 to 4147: 1.17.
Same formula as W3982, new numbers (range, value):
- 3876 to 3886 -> 93.5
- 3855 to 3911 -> 96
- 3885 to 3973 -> 95.4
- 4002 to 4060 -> 103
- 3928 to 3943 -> 85.2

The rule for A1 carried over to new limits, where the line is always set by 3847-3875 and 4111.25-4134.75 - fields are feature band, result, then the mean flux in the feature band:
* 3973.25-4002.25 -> 0.8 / 84.9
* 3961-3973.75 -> 2.6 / 69.1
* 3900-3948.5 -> 3.5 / 80.7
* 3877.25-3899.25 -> 1.8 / 79.7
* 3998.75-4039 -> -1.5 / 90.6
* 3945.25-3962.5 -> 0.4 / 85.2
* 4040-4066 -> -0.9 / 90.4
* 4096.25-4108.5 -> 0.8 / 81.7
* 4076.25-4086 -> -0.5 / 91.6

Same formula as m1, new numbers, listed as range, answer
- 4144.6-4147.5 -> 87.5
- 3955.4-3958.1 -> 85.4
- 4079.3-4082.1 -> 94.9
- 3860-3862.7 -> 86.6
